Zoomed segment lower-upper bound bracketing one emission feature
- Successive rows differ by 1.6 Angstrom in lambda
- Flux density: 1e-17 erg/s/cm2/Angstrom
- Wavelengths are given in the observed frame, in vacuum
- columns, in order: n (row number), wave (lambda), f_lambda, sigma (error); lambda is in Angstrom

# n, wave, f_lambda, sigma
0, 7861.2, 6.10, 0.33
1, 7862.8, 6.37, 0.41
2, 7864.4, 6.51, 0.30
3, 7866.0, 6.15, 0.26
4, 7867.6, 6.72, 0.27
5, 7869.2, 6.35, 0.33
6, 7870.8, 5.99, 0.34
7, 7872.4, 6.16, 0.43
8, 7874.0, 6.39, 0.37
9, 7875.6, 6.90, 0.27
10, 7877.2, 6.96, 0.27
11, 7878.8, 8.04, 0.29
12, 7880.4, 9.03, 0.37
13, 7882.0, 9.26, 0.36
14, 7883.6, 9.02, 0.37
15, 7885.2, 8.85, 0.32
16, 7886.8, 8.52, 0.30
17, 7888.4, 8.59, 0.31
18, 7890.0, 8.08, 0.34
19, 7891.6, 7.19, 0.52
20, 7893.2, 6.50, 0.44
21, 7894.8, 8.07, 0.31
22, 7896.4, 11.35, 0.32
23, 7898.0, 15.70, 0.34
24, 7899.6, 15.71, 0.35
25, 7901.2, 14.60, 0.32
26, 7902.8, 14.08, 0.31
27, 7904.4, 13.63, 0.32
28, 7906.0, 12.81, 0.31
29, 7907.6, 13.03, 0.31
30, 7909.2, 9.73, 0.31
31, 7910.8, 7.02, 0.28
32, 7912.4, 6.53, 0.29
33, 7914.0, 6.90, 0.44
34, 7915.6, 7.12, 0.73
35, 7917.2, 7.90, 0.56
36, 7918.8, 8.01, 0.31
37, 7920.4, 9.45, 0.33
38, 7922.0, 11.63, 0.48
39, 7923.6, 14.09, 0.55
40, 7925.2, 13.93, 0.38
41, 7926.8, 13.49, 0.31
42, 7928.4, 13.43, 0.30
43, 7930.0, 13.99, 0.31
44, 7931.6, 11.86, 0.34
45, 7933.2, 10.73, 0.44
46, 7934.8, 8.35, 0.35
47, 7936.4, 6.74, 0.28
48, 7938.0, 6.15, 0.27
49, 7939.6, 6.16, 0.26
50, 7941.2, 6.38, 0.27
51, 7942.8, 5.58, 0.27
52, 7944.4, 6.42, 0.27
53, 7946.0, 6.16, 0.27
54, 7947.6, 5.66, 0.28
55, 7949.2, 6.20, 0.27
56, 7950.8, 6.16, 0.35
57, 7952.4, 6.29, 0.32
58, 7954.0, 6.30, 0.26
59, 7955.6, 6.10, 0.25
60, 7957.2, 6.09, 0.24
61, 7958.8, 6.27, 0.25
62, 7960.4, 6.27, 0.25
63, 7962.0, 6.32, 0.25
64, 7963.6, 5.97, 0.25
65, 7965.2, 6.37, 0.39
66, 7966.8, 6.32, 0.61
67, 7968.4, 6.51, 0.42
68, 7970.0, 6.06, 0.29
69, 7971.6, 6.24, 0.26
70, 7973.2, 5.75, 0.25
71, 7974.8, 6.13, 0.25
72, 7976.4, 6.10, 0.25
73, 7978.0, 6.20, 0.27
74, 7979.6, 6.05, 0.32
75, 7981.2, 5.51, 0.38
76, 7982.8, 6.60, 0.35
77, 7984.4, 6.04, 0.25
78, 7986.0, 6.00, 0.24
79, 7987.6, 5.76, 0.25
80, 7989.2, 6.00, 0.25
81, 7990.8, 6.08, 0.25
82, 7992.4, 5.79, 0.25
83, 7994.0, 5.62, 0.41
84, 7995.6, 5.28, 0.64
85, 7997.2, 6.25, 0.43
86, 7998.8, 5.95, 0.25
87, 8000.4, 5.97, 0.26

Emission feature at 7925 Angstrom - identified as [N II]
